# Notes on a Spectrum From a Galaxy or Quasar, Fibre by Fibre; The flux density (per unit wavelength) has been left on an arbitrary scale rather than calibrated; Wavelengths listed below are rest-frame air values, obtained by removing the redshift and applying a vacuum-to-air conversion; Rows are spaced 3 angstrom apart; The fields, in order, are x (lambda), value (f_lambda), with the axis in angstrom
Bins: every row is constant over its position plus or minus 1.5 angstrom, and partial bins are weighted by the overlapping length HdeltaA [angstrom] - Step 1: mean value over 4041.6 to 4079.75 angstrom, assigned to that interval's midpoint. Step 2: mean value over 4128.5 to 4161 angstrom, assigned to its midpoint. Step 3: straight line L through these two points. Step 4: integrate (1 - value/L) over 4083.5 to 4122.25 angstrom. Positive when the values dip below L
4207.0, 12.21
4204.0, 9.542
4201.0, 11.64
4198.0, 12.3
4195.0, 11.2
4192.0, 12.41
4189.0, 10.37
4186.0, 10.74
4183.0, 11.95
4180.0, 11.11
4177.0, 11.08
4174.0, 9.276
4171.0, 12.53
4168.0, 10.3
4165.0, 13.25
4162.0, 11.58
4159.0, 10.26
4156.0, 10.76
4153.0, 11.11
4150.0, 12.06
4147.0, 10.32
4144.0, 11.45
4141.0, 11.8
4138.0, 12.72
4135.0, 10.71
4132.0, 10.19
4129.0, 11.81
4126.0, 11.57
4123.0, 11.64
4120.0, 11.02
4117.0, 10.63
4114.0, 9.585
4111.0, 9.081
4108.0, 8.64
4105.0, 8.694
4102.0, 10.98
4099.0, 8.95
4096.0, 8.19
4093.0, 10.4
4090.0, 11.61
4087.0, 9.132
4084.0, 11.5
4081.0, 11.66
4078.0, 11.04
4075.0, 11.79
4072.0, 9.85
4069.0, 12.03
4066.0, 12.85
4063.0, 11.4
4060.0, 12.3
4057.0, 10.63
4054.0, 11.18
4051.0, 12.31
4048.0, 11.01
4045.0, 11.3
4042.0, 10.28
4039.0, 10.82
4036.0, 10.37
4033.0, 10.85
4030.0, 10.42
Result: 4.91 angstrom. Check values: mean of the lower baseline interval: 11.4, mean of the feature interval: 9.87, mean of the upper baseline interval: 11.2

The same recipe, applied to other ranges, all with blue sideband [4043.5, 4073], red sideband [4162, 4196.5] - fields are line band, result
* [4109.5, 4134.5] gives 1.6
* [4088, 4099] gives 1.5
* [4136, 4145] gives -0.5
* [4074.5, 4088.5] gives 0.6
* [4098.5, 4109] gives 1.9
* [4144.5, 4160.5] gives 0.6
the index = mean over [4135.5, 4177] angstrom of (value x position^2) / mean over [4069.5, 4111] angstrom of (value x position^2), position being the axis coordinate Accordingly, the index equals 1.15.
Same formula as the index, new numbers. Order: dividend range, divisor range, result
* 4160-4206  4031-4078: 1.07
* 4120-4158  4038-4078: 1.04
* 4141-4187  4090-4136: 1.13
